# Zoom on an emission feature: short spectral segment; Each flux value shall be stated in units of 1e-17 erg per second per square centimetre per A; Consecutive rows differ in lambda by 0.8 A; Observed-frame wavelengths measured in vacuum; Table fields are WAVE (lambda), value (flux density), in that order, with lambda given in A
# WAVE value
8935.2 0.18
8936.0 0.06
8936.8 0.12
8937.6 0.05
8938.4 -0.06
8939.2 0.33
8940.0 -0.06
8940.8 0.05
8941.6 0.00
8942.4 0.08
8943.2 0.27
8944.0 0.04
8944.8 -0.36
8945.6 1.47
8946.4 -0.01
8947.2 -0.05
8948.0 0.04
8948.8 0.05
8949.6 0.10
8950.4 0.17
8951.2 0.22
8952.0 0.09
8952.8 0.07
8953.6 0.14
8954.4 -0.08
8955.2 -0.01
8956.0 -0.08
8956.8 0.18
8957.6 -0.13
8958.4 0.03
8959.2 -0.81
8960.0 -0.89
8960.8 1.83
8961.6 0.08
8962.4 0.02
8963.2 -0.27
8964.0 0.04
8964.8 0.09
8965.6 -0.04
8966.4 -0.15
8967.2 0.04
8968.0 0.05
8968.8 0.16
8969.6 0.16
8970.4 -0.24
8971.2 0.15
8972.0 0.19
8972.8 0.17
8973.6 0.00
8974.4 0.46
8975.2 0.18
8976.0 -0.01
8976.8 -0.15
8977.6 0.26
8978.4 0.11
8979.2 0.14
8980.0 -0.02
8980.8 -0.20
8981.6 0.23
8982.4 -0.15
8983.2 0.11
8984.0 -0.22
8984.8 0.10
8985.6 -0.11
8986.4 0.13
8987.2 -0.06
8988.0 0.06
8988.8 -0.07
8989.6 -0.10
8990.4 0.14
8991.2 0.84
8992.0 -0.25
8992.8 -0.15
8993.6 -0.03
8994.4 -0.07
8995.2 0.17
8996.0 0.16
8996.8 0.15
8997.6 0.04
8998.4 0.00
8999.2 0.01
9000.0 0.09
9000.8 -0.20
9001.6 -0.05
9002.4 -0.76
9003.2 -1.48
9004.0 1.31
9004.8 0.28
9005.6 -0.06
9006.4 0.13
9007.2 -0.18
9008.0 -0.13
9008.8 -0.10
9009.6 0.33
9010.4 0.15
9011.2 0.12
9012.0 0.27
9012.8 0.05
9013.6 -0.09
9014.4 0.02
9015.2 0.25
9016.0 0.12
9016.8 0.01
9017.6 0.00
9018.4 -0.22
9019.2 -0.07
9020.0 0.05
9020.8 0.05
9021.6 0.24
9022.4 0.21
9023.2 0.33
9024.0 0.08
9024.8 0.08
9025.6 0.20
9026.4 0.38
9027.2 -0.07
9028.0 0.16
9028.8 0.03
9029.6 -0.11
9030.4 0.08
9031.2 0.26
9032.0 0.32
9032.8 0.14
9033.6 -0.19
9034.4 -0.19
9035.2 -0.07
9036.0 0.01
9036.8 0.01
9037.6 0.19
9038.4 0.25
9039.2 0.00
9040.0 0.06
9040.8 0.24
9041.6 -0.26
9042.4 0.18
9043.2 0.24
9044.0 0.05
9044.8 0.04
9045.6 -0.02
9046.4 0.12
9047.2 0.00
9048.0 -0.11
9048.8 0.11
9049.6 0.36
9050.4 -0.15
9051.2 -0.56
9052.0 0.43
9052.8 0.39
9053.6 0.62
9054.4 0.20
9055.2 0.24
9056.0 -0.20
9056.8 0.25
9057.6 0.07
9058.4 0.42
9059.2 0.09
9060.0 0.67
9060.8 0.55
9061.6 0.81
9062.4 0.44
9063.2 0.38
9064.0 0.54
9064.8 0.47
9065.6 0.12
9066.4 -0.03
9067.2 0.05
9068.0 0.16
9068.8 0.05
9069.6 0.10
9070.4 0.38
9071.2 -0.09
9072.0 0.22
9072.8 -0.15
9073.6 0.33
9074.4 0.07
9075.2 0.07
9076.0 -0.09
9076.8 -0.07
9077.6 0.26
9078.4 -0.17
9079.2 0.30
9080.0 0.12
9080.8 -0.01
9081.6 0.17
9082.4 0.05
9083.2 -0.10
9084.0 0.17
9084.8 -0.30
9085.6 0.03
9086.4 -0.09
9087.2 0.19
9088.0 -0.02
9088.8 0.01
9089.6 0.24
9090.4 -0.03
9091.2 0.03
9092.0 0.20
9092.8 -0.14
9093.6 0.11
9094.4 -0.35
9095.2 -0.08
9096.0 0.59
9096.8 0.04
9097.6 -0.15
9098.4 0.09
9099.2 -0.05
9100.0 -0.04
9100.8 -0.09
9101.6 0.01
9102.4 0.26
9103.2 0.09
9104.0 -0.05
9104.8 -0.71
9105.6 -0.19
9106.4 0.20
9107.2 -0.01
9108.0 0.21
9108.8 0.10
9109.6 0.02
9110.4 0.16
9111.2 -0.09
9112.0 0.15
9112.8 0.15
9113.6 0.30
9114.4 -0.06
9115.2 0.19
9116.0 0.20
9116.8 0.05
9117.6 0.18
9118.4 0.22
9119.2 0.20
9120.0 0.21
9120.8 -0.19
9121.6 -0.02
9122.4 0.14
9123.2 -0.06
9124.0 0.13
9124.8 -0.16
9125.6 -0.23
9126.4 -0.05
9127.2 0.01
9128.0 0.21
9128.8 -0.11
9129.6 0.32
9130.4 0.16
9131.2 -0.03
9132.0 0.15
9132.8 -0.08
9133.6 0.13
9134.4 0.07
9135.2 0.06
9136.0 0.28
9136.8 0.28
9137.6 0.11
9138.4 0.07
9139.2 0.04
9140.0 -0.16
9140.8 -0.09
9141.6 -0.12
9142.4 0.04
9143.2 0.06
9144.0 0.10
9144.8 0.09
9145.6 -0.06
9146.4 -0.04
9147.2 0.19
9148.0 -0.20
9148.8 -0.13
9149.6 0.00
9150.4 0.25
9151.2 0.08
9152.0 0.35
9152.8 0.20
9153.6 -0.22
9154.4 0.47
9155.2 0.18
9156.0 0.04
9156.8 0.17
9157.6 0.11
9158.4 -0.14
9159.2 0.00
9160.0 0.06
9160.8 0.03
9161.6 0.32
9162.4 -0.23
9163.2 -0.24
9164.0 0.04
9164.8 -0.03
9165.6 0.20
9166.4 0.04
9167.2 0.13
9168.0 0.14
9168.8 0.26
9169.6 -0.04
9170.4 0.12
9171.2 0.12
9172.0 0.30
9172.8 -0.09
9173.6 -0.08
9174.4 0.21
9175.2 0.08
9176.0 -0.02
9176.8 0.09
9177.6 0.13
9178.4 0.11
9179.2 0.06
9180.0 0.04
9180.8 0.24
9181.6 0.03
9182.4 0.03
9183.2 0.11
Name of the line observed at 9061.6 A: H-beta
